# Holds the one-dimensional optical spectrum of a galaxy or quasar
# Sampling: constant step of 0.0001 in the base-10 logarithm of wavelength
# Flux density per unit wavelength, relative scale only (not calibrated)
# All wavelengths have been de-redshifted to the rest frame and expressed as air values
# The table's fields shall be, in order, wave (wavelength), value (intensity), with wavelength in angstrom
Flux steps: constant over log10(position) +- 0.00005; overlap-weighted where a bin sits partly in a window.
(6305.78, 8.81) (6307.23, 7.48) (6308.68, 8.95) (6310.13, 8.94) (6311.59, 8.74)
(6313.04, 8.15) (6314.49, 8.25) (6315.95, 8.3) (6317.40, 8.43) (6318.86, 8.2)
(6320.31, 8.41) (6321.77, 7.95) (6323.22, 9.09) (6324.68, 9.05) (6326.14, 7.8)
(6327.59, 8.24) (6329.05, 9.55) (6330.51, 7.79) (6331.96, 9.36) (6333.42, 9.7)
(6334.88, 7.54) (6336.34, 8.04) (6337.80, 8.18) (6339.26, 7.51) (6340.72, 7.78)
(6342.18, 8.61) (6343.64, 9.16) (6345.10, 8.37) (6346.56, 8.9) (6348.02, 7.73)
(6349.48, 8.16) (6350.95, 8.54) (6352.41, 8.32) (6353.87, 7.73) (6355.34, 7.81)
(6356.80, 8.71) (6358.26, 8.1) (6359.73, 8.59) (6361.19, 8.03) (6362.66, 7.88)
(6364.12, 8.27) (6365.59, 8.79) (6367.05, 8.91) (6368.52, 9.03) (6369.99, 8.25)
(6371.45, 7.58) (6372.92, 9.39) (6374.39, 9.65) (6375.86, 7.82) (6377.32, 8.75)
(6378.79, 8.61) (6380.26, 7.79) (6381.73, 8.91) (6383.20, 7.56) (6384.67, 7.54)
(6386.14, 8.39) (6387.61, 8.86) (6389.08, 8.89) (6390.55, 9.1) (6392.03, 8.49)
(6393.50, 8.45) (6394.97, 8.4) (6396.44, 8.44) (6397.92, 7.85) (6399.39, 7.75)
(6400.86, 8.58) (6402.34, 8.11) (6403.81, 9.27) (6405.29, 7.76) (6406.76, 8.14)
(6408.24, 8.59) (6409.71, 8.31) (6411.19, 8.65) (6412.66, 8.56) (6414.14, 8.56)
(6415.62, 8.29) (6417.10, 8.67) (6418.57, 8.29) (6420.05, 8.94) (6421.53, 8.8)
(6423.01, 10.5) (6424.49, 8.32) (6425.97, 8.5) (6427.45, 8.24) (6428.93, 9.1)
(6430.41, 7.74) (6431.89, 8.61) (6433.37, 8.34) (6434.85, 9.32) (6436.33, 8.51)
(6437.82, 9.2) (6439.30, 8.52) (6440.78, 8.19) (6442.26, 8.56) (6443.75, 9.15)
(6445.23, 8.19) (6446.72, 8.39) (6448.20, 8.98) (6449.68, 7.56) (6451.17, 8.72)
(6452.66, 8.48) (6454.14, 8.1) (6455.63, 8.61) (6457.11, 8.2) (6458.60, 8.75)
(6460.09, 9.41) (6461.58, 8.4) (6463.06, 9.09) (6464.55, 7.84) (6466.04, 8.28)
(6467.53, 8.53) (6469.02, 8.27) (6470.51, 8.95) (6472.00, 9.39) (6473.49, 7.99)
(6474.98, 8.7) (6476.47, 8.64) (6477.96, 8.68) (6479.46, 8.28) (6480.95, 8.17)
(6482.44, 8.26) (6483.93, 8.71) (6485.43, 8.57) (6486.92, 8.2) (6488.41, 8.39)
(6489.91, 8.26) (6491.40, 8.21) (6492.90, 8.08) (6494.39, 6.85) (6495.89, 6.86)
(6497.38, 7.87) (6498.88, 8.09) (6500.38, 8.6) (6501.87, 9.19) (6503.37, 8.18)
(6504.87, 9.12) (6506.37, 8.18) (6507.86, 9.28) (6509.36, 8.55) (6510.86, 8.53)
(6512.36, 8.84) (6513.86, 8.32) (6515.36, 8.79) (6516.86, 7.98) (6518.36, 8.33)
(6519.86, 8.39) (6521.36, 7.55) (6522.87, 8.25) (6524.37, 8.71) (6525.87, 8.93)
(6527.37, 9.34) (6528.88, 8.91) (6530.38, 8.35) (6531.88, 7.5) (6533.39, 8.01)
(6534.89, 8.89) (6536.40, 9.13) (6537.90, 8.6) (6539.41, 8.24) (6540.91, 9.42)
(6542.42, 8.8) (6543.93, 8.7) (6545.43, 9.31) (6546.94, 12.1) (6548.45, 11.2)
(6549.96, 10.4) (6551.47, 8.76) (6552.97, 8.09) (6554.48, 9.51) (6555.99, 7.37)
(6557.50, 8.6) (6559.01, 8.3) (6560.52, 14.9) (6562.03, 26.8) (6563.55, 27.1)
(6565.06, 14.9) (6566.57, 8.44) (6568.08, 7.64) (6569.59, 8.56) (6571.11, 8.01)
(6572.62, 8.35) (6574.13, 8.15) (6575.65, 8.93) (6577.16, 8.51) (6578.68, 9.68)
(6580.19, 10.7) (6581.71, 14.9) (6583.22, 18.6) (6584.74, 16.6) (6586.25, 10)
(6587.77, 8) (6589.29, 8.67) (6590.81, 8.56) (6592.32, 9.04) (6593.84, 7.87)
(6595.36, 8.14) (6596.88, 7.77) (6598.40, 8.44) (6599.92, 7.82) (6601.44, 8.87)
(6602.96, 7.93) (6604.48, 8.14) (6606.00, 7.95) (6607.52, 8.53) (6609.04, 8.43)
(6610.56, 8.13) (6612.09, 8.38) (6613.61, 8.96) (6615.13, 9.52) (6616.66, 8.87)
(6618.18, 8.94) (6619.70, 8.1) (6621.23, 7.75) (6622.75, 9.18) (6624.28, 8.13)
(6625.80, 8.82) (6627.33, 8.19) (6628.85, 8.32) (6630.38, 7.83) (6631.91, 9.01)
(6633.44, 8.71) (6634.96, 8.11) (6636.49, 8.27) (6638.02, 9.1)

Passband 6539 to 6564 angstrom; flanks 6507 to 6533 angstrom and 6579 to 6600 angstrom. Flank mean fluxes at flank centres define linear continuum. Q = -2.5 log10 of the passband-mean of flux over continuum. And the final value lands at -0.21 mag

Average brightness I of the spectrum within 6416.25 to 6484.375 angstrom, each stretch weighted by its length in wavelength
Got 8.59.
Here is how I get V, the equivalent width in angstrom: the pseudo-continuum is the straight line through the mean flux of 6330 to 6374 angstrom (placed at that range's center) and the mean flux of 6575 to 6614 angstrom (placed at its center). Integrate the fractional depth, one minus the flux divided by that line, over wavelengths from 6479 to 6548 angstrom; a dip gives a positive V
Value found 4.6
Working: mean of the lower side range 8.37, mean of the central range 8.53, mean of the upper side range 9.53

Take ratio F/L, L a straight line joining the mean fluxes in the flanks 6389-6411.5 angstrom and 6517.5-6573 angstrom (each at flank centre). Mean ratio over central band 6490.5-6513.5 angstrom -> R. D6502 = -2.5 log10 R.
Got 0.156 mag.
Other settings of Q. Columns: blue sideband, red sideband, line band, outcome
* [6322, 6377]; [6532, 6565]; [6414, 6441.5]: 0.10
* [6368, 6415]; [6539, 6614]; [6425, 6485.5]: 0.06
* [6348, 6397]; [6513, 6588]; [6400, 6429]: 0.03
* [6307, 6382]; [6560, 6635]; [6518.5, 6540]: 0.13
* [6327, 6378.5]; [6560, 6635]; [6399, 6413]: 0.05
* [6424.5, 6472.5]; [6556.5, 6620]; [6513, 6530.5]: 0.12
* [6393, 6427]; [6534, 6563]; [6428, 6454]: 0.05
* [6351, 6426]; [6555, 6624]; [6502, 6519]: 0.11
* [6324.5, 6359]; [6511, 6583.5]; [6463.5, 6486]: 0.12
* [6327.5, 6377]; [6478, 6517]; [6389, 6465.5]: -0.02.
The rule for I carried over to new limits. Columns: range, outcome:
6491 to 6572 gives 9.52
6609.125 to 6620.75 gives 8.66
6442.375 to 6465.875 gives 8.52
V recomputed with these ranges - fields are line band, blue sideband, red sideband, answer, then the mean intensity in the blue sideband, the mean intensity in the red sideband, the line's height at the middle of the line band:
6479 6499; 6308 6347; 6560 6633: 2.9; 8.48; 10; 9.41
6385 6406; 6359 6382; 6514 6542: 0.2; 8.51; 8.52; 8.51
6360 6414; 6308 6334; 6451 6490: 0.8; 8.6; 8.51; 8.56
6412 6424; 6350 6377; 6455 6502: -0.6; 8.41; 8.37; 8.4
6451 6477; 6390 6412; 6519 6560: 0.1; 8.39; 8.9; 8.62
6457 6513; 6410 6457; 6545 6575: 7.3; 8.59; 11.3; 9.71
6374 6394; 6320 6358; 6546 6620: 0.6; 8.38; 10.2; 8.72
